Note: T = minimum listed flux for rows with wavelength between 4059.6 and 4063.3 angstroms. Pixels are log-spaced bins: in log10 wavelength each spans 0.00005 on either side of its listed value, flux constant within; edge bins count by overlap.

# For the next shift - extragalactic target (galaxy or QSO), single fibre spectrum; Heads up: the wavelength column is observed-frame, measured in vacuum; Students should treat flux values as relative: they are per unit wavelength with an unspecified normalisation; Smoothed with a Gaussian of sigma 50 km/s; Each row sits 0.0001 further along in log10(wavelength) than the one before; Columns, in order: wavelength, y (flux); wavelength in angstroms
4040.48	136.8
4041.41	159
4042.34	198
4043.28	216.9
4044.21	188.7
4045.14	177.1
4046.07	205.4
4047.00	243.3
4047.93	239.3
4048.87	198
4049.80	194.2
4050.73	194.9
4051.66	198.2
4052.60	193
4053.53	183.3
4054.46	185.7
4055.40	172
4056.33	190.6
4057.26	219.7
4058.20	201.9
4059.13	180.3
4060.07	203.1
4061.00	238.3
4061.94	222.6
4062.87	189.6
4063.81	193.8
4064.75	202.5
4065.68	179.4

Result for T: 189.6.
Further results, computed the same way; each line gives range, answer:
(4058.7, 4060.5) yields 180.3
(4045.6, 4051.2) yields 194.2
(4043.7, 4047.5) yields 177.1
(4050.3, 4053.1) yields 193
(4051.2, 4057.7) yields 172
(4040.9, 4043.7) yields 159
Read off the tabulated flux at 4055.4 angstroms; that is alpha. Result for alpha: 172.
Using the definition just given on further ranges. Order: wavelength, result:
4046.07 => 205.4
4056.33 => 190.6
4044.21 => 188.7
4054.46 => 185.7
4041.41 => 159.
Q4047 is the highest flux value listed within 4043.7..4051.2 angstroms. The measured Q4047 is 243.3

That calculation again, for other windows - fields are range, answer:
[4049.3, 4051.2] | 194.9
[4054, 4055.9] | 185.7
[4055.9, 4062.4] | 238.3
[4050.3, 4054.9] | 198.2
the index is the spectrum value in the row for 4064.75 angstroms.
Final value 202.5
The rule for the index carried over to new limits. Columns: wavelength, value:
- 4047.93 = 239.3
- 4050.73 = 194.9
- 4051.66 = 198.2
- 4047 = 243.3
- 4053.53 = 183.3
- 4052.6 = 193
